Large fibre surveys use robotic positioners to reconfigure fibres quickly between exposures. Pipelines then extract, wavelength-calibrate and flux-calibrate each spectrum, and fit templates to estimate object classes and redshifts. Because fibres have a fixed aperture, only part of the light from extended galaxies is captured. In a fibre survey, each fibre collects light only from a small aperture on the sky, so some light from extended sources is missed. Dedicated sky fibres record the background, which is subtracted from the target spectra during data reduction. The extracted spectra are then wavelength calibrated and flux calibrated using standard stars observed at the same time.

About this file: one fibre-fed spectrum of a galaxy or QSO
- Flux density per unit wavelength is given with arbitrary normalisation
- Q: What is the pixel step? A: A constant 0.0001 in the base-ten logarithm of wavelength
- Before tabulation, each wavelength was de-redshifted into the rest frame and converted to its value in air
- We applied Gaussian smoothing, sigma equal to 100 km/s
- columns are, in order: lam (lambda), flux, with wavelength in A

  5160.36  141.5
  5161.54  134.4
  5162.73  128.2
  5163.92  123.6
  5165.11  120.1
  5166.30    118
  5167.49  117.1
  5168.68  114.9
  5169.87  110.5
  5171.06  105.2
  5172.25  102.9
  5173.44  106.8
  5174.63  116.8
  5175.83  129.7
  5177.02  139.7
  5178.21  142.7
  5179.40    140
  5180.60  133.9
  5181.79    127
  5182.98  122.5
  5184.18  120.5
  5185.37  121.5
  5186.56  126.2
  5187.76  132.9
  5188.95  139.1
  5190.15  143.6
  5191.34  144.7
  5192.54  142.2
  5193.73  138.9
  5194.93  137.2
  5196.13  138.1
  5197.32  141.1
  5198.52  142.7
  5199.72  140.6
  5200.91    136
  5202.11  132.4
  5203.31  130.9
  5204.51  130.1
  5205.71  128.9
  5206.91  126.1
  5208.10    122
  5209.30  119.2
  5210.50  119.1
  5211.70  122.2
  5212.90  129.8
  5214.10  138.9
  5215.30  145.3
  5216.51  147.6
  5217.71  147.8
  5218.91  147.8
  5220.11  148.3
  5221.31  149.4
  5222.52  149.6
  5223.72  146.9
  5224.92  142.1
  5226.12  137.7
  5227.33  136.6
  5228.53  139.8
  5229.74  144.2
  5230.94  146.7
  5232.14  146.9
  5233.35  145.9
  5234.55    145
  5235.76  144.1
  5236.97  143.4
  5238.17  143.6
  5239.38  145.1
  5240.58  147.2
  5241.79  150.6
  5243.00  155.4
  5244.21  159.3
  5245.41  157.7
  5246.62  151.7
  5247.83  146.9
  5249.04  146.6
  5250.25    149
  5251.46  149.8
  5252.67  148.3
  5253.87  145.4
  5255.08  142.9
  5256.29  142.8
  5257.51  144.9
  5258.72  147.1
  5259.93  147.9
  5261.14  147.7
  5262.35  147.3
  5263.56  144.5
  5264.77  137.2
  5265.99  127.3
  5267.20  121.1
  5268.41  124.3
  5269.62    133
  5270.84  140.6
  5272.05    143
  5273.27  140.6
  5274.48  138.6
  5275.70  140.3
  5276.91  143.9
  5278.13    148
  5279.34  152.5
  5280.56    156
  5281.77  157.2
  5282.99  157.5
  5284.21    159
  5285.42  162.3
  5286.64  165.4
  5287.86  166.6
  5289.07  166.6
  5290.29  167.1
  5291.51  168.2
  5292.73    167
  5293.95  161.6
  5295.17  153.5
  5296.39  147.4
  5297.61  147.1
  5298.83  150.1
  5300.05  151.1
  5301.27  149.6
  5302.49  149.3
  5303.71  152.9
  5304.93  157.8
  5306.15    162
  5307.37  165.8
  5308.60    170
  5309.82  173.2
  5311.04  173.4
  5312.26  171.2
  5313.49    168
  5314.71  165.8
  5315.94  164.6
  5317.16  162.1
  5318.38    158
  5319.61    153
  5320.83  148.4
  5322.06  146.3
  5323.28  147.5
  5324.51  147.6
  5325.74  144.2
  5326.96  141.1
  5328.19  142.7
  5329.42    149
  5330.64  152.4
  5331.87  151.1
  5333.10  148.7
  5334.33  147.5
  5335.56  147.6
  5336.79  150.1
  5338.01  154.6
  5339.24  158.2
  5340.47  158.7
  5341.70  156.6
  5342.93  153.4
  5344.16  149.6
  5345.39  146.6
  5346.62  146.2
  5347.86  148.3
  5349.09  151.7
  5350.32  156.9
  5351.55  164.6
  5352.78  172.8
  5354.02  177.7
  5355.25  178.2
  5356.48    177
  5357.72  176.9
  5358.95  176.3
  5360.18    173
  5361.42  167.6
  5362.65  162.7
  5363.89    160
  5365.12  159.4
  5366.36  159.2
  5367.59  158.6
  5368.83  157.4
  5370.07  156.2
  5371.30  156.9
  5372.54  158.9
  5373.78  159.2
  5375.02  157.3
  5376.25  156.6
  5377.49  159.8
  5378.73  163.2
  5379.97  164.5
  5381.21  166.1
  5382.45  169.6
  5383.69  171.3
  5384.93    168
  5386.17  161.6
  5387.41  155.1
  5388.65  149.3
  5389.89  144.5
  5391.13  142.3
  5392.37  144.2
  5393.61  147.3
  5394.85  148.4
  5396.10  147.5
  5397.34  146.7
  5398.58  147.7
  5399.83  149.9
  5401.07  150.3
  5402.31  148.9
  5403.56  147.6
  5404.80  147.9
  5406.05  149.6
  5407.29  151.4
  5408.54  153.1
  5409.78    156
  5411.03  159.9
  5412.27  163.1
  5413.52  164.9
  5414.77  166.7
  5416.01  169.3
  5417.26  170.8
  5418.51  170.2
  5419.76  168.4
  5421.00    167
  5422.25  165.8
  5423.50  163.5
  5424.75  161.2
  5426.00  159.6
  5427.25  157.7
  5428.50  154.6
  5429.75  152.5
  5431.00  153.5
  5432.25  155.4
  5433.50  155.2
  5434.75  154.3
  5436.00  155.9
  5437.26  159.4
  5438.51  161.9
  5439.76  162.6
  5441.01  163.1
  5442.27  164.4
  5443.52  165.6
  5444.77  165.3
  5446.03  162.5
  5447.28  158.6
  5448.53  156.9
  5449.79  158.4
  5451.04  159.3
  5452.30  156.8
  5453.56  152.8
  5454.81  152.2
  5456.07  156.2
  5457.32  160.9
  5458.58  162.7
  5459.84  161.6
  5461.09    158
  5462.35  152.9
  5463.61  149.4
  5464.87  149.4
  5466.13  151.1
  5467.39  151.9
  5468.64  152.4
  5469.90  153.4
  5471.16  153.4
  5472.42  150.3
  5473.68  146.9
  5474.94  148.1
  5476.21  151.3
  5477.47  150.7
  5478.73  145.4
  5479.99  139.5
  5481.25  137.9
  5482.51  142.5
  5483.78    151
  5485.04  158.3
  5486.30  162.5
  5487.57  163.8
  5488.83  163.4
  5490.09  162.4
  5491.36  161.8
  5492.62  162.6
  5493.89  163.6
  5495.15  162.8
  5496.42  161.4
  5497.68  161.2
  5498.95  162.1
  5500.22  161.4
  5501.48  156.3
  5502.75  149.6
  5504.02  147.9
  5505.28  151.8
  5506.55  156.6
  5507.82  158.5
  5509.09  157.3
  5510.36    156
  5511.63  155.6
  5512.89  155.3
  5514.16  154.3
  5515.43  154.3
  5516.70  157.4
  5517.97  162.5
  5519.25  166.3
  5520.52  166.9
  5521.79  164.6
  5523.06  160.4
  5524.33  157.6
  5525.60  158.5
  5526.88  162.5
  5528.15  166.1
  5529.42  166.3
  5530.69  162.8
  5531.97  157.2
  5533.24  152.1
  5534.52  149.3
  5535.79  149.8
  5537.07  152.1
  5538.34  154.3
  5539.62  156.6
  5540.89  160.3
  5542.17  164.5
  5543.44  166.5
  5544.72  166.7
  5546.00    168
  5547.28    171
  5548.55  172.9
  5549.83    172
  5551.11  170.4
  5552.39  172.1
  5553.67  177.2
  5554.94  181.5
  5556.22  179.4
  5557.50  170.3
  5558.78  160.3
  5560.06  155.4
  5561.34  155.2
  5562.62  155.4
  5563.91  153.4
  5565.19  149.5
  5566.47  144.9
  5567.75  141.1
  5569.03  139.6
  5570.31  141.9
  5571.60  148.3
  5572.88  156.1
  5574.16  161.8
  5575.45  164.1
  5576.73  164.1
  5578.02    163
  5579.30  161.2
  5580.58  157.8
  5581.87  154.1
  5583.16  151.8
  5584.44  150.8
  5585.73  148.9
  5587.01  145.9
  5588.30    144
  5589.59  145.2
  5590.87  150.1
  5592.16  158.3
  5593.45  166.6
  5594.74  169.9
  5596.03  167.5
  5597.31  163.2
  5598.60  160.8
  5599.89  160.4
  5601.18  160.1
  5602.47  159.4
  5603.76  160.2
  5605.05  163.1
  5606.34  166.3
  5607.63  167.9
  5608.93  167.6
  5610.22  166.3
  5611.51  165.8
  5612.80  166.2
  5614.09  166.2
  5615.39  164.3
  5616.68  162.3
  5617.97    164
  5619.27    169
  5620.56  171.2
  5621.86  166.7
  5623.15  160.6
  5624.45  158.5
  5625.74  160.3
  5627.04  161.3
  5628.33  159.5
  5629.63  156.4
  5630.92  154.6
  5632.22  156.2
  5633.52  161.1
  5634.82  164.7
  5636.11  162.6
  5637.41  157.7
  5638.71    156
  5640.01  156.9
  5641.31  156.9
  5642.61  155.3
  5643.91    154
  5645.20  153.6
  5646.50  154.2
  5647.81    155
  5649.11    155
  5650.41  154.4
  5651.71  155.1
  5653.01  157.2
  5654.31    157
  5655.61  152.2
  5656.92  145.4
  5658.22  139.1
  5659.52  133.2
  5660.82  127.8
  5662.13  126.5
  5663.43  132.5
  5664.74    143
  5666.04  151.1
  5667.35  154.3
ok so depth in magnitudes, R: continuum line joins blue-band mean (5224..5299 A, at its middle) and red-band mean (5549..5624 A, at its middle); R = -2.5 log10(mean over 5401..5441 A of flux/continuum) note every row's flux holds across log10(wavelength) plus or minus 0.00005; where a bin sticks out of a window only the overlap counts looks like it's -0.033 mag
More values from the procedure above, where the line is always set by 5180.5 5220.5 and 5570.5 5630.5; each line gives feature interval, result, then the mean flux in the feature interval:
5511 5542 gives -0.022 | 159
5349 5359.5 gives -0.186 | 171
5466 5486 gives 0.021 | 149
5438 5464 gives -0.061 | 159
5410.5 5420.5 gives -0.129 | 167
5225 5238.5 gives -0.053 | 143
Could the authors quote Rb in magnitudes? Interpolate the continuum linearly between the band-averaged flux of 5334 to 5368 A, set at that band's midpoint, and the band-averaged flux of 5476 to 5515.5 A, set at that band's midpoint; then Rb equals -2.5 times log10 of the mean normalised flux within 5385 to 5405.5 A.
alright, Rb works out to 0.07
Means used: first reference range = 161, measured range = 149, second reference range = 156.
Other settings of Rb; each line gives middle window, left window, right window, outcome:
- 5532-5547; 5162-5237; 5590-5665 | -0.04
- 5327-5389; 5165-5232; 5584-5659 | -0.12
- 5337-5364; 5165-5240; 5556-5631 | -0.13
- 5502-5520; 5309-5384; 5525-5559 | 0.05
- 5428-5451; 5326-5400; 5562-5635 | -0.01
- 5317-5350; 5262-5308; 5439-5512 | 0.01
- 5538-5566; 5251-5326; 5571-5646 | -0.04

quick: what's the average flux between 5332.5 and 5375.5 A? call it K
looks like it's 160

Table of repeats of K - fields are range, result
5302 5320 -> 163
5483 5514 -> 158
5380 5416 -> 155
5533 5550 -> 161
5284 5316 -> 161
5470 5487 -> 149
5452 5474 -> 154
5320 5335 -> 147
